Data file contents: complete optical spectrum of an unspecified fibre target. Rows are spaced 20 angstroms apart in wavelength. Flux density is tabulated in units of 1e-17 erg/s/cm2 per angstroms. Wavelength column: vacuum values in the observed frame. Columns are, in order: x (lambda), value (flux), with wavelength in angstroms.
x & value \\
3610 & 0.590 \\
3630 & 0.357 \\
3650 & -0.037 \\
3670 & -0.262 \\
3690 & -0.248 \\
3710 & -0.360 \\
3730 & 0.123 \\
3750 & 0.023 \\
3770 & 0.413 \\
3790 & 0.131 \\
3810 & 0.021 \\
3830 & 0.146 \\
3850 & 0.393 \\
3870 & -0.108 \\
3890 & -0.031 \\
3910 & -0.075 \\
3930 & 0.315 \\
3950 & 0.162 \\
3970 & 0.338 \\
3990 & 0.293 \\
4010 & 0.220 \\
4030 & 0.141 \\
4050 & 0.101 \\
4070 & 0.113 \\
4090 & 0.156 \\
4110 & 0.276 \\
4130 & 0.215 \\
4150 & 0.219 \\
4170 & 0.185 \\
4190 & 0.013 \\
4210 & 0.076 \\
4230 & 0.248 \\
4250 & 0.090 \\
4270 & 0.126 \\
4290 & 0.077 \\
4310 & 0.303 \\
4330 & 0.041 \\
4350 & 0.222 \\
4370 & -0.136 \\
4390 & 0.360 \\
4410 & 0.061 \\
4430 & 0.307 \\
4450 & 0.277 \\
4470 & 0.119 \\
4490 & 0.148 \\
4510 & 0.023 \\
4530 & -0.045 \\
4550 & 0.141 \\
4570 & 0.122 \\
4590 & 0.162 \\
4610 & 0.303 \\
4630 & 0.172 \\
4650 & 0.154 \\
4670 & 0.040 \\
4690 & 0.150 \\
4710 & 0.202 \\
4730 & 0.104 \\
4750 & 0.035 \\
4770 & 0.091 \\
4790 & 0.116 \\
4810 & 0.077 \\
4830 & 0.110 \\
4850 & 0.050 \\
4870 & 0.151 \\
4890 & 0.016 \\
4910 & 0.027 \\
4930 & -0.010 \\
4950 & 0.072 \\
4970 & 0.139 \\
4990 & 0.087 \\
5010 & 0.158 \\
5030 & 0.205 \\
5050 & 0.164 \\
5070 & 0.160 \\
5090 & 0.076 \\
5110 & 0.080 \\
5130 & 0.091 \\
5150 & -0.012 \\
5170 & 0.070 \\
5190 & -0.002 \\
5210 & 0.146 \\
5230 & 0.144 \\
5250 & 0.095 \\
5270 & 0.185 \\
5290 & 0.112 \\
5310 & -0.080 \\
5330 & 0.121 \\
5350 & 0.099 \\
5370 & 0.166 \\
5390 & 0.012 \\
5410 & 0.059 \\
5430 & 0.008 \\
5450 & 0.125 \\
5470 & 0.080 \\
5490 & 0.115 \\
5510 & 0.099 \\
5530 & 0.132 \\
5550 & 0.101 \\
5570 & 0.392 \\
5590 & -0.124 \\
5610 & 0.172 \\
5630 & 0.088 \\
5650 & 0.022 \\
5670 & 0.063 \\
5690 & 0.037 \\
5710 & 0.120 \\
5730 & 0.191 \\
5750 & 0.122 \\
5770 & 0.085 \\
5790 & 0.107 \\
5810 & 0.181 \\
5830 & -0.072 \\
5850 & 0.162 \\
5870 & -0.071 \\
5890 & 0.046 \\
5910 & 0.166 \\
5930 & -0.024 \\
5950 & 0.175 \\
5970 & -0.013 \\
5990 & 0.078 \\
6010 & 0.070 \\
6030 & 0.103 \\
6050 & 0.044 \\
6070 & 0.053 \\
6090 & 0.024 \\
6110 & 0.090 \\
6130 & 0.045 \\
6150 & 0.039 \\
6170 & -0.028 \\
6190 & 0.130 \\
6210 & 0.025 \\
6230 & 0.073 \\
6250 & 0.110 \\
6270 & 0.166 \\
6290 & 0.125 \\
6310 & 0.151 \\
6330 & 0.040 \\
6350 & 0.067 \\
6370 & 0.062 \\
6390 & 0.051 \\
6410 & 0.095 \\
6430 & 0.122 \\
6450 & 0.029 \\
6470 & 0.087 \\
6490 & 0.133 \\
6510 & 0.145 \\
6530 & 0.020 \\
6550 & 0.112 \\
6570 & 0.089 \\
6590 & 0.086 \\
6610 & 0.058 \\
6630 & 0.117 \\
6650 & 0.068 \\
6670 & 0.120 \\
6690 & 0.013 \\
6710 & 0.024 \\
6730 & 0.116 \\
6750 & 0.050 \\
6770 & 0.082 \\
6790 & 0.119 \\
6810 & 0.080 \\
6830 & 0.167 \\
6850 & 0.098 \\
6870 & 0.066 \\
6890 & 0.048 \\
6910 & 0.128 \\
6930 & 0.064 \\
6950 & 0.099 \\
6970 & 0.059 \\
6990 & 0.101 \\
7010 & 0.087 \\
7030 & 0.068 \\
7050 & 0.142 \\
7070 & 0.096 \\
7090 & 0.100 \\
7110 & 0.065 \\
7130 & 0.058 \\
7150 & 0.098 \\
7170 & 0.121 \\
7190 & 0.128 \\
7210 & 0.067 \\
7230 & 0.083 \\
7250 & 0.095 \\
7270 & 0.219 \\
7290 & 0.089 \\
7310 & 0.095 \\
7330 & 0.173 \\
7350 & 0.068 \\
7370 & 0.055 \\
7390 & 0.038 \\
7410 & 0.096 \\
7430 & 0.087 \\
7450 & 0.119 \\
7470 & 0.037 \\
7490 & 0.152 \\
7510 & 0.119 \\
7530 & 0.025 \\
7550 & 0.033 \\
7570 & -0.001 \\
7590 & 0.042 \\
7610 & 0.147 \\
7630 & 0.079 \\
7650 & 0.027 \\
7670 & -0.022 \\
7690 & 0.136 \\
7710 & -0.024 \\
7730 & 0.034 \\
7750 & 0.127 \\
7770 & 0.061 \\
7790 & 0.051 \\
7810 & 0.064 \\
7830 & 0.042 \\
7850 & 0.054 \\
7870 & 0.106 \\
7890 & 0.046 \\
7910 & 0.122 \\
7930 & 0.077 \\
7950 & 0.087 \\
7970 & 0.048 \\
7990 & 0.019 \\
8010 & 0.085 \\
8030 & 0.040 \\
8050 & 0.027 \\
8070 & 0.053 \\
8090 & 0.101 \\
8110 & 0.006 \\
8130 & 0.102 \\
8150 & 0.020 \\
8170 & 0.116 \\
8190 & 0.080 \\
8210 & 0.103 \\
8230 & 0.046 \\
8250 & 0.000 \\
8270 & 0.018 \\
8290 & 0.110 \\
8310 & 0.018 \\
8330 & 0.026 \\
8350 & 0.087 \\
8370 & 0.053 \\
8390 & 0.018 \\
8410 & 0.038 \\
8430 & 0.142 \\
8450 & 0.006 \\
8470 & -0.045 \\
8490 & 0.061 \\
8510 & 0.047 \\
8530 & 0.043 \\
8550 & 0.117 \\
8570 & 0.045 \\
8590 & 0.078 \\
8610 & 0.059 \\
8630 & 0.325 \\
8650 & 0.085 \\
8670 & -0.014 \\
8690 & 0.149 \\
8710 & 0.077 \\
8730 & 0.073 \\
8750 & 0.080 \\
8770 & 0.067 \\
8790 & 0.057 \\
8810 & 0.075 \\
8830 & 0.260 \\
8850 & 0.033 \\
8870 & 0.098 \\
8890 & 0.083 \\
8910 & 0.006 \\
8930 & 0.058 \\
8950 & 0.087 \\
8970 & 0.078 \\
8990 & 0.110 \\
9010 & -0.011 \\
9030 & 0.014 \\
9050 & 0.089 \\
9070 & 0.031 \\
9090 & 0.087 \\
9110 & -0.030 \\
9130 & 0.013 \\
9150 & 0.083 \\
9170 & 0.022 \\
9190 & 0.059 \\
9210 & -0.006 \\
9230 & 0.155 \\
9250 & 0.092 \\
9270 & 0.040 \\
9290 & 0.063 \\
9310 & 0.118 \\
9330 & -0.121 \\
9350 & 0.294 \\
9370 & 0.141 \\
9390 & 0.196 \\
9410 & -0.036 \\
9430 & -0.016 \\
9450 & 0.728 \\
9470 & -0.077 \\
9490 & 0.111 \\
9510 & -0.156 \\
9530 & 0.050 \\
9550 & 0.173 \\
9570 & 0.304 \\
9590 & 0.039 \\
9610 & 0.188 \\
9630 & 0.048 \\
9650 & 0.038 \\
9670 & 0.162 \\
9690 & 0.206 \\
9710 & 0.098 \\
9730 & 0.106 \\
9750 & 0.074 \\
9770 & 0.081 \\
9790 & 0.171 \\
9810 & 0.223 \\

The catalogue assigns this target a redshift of 1.51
